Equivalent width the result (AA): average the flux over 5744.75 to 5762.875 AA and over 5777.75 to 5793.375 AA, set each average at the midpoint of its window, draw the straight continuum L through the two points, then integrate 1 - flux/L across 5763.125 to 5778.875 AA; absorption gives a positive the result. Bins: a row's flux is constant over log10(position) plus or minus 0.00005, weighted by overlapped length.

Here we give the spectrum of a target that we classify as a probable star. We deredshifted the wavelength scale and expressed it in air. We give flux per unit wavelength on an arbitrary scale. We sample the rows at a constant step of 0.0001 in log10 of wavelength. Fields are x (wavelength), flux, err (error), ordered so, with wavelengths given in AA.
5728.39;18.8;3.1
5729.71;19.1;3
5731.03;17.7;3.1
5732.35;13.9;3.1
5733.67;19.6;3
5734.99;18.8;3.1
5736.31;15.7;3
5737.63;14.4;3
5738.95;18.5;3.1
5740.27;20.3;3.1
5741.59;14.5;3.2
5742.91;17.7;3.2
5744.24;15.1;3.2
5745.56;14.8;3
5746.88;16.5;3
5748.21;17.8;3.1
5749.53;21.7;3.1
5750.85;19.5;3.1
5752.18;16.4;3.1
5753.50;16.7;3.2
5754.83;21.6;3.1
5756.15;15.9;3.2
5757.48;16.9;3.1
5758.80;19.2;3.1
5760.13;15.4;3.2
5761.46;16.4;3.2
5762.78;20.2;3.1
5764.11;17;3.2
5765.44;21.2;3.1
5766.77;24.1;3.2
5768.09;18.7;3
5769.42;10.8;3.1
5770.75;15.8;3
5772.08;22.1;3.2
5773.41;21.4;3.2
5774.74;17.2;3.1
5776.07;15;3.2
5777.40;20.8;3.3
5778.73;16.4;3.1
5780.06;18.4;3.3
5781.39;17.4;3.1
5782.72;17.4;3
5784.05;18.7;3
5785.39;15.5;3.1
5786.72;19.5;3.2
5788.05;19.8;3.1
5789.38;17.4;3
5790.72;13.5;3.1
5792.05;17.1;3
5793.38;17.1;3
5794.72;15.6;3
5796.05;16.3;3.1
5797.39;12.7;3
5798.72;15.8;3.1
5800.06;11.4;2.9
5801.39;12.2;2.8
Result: -0.83 AA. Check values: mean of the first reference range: 17.7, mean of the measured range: 18.5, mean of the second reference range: 17.4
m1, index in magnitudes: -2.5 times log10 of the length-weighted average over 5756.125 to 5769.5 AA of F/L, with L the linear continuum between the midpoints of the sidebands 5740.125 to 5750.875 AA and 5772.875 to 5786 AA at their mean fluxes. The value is -0.04 mag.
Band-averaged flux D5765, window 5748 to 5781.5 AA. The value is 18.3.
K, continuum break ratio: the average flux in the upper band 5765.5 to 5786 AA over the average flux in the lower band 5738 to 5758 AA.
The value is 1.03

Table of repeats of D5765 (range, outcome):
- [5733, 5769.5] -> 17.8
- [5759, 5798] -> 17.6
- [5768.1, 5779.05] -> 17.5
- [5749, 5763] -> 18.1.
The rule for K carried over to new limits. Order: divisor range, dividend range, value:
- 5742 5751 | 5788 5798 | 0.92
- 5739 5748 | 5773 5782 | 1.08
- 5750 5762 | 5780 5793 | 0.99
